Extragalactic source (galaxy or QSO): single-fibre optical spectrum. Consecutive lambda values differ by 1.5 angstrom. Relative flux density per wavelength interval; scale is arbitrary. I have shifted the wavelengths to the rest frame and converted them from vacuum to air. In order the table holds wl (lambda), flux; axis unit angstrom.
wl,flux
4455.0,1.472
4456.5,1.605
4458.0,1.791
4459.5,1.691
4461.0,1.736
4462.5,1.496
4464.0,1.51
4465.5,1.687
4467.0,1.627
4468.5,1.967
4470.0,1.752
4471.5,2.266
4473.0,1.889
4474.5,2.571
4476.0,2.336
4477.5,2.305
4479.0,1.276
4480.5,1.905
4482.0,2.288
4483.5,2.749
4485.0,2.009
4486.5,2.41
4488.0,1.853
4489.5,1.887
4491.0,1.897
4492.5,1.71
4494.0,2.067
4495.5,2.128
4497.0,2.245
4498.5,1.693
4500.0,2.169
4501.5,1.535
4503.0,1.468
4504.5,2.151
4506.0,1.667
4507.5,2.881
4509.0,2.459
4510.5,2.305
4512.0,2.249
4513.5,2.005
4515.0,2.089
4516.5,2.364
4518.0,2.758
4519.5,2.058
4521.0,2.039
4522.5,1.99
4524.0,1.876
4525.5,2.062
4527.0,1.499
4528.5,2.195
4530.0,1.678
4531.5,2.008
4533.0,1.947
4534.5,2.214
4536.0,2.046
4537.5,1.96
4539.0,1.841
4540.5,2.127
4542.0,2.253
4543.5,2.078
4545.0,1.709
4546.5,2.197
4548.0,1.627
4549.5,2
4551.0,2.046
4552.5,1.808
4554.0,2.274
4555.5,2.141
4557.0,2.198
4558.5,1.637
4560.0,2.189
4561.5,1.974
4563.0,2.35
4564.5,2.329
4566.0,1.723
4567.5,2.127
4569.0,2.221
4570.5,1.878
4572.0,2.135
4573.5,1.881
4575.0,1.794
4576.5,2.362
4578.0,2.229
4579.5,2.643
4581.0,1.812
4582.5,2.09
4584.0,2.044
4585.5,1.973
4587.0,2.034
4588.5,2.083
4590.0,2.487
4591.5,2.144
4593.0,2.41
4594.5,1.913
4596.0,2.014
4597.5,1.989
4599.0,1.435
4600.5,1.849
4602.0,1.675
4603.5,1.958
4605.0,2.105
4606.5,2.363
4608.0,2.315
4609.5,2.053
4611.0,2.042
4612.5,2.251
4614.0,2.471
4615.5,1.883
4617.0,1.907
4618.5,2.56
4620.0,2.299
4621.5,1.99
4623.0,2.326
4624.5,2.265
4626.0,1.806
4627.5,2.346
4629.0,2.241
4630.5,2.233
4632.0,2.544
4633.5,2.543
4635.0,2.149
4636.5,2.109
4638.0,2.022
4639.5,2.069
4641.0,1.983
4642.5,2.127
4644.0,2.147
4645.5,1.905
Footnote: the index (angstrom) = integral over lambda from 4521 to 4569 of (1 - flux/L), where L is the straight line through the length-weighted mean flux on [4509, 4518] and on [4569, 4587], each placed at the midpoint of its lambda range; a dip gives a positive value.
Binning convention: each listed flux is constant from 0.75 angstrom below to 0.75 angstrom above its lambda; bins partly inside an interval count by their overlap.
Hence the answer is 3.7 angstrom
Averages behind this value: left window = 2.27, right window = 2.08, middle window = 2.01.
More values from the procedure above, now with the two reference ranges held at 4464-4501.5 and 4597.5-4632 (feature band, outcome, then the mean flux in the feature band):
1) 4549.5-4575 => 0.3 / 2.05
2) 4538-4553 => 0.6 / 1.97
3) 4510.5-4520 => -1.1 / 2.26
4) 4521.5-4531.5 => 0.7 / 1.9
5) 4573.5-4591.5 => -0.4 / 2.13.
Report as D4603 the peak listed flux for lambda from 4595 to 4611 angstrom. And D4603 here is 2.363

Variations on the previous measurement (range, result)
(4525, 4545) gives 2.253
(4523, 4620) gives 2.643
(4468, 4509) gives 2.881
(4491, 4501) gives 2.245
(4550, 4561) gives 2.274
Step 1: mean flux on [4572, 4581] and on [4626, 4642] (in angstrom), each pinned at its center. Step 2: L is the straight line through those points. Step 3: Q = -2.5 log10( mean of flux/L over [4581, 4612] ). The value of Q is 0.06 mag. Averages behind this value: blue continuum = 2.15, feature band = 2.04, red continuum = 2.2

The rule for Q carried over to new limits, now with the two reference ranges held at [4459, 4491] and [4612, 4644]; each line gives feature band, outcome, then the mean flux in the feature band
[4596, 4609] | 0.10 mag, 1.97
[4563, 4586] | 0.01 mag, 2.09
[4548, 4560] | 0.04 mag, 2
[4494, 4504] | 0.06 mag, 1.89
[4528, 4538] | 0.03 mag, 2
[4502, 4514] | -0.07 mag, 2.14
